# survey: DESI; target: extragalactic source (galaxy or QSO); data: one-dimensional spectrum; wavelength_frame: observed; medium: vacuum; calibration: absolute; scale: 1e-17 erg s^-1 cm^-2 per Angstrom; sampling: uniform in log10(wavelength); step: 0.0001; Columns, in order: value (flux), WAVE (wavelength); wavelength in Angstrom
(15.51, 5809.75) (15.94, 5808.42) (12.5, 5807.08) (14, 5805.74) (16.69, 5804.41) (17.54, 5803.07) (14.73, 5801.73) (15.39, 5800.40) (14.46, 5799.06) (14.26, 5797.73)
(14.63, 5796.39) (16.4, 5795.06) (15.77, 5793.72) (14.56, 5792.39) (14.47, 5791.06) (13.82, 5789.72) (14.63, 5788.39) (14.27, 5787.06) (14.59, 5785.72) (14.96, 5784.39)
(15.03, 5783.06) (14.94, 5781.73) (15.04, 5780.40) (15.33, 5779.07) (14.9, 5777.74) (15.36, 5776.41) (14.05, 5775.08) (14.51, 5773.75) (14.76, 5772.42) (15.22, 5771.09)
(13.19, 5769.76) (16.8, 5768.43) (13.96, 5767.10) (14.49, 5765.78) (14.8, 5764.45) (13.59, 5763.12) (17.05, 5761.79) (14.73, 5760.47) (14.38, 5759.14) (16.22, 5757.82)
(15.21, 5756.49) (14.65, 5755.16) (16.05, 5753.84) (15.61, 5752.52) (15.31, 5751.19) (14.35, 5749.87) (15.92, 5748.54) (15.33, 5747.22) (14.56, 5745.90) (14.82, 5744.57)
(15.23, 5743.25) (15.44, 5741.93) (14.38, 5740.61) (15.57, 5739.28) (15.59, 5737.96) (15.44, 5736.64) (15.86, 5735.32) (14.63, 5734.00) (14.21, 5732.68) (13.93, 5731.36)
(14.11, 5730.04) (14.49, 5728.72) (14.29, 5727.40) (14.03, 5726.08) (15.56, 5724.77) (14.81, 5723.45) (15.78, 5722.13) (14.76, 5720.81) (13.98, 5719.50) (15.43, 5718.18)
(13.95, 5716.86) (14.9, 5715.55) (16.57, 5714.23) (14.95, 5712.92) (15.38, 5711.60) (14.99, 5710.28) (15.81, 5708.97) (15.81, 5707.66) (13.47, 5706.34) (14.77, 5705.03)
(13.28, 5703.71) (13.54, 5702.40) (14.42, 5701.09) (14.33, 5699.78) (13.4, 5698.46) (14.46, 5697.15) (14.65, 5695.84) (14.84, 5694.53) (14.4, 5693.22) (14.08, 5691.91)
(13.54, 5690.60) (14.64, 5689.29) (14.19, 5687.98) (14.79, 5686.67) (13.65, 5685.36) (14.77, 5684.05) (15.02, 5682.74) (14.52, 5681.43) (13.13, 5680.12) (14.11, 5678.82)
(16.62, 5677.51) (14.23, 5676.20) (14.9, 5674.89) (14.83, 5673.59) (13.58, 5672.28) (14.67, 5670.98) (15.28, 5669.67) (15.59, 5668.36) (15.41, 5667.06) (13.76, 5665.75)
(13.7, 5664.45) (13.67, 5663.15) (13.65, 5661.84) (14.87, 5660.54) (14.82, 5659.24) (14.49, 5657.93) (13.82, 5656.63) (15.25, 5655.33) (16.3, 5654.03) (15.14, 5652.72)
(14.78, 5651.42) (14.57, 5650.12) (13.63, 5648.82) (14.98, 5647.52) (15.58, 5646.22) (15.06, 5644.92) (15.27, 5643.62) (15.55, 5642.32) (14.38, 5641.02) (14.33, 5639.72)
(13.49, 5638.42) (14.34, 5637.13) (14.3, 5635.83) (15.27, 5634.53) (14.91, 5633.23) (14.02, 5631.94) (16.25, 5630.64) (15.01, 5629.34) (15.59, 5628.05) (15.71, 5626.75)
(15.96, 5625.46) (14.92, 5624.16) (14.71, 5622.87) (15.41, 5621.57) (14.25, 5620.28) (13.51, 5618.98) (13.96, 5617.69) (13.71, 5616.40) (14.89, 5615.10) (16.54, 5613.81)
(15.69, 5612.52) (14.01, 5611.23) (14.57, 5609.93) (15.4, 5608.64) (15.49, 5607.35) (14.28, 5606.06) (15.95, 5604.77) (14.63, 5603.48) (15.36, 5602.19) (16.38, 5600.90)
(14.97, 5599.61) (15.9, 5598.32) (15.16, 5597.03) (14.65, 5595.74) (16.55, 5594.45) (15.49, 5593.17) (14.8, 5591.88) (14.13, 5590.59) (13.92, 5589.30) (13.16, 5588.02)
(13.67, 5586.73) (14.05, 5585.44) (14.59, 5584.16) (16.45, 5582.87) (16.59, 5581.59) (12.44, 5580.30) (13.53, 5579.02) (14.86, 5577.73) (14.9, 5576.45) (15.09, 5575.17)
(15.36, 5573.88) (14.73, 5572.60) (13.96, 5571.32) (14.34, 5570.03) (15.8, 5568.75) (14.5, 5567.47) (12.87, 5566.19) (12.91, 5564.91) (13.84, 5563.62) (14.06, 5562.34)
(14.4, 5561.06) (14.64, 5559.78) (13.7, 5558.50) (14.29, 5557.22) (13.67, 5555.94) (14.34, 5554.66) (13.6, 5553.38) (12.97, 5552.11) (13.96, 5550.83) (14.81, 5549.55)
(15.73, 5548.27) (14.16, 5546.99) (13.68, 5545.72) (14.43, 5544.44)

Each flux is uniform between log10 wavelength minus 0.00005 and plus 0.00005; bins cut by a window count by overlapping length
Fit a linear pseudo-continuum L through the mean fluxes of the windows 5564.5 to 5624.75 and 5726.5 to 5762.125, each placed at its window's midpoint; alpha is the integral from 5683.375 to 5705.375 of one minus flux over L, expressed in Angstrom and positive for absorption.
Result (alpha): 1.1 Angstrom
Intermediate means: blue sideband 14.8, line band 14.2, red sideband 15.1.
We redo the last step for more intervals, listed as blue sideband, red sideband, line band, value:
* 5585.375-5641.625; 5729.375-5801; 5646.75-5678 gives 0.43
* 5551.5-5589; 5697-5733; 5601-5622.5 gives -0.79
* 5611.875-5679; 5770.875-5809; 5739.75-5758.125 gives -0.40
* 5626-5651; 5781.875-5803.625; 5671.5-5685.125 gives 0.31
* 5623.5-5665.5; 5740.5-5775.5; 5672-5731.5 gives 1.31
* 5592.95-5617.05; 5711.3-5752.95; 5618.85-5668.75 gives 1.23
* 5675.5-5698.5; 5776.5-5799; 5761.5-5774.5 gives 0.00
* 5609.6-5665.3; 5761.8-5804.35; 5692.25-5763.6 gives -0.10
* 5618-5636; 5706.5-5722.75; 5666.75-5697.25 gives 1.03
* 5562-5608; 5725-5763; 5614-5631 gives -0.17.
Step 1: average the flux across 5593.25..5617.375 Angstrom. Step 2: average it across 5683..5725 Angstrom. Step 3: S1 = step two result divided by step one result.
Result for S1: 1.0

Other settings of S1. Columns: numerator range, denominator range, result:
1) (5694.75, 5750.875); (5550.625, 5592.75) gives 1.04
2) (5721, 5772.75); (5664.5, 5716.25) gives 1.03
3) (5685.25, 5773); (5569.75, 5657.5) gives 1.00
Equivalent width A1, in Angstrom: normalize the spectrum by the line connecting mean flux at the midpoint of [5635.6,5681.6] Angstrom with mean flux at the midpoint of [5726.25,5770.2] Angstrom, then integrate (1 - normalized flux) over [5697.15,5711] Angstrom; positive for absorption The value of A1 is 0.4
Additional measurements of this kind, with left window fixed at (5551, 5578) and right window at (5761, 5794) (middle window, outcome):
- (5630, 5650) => -0.5 Angstrom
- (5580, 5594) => -0.3 Angstrom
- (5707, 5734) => -0.4 Angstrom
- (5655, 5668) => 0.1 Angstrom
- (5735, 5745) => -0.4 Angstrom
